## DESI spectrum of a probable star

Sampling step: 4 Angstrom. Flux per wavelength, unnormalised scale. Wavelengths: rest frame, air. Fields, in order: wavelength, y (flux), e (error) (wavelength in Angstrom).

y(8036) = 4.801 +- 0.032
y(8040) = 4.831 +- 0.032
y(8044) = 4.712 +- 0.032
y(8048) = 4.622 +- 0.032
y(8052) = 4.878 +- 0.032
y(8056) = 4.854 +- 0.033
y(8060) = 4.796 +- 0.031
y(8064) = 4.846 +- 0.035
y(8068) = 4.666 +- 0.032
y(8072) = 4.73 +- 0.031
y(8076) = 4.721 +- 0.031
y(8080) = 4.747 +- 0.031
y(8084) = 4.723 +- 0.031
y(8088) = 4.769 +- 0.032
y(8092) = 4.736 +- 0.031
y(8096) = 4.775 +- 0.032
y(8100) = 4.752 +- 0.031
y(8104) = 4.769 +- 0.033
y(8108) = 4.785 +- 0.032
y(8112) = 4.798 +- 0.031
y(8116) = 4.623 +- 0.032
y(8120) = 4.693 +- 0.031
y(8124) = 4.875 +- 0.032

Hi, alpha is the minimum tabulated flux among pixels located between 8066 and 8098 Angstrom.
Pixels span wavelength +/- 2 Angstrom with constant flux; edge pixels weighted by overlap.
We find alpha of 4.666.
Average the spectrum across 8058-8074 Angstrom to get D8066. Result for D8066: 4.76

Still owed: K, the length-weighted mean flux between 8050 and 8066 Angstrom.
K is 4.84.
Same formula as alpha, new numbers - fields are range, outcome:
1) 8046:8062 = 4.622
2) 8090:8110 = 4.736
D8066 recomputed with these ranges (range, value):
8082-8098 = 4.75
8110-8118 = 4.71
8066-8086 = 4.72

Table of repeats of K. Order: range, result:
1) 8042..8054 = 4.74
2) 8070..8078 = 4.73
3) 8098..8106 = 4.76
